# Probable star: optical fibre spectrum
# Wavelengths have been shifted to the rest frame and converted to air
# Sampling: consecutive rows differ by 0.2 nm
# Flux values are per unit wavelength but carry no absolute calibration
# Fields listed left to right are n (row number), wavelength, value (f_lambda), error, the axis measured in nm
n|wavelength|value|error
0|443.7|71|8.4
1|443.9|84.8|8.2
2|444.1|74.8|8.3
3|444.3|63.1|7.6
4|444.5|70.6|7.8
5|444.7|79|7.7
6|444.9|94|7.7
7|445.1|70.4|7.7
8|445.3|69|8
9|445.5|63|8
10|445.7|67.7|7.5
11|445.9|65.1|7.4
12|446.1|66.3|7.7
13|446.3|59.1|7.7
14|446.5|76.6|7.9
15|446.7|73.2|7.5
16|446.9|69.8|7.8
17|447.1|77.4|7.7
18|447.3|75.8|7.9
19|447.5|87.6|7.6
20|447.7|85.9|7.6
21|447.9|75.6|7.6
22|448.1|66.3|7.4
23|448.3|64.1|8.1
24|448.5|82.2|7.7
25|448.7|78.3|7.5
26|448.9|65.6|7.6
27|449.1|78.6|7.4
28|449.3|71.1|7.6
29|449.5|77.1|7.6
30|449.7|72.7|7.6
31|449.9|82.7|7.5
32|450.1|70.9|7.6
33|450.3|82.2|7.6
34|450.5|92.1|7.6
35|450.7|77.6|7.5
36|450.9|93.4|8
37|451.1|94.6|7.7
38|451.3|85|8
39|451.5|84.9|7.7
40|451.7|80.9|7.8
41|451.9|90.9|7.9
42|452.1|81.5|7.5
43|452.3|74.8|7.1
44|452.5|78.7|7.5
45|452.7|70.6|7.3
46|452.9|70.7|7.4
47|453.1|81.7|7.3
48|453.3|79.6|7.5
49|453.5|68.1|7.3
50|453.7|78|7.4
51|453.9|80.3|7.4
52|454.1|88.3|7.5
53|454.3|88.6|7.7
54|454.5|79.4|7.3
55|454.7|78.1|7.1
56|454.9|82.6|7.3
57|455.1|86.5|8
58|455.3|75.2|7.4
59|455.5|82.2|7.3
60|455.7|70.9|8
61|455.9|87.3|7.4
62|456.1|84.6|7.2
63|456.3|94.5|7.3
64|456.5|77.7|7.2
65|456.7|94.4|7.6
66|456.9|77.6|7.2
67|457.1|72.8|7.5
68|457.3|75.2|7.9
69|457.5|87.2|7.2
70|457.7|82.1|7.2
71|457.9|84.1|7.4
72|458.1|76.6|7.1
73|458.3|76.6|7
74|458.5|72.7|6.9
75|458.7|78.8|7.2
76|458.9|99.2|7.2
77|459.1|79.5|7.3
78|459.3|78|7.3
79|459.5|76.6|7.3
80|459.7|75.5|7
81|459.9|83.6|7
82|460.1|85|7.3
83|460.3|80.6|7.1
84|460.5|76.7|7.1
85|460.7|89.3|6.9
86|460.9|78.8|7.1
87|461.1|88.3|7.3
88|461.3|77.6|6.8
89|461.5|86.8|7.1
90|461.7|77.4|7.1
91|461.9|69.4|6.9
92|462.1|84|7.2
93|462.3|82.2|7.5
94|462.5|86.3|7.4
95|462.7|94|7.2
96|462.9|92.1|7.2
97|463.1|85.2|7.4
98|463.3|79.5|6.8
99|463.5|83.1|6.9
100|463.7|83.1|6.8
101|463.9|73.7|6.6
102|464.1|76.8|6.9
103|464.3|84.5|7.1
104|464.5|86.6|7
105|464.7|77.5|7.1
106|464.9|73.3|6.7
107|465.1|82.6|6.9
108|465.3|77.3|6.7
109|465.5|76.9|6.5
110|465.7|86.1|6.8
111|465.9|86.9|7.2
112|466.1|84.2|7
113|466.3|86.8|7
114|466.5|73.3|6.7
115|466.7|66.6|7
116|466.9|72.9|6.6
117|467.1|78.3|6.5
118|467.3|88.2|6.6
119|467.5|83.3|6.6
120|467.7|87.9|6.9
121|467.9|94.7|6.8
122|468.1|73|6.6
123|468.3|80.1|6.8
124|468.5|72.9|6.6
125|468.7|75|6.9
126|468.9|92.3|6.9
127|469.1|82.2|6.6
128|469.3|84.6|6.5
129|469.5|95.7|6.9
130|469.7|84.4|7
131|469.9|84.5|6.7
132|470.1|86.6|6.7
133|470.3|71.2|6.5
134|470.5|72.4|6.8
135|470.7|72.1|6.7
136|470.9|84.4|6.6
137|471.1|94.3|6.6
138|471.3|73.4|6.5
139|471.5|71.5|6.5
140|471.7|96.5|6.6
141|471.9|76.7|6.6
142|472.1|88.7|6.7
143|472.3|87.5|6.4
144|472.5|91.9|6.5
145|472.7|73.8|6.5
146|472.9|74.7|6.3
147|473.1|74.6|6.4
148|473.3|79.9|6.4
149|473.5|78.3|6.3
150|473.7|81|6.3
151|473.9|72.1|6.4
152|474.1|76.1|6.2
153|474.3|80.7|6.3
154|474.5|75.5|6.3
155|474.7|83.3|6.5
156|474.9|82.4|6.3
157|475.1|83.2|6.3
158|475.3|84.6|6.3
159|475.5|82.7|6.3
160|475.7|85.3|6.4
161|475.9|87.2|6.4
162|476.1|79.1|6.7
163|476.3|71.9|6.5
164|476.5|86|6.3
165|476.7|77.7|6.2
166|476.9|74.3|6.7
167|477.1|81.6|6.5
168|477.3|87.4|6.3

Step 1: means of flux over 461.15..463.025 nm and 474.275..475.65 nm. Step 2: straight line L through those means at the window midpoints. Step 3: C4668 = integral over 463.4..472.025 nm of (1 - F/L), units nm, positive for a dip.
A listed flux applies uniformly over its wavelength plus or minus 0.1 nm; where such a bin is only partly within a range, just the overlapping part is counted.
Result 0.173 nm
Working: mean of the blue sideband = 83.5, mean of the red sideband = 82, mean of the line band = 81.1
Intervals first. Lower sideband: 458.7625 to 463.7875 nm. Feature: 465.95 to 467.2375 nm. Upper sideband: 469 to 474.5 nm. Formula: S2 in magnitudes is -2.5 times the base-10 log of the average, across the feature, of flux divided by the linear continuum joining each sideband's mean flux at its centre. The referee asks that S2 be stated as 0.057 mag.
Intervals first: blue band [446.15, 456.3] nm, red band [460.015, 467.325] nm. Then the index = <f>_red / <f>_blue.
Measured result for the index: 1.03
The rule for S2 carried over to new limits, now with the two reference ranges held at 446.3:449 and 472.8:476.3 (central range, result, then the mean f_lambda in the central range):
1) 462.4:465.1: -0.07 mag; 82.7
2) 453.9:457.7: -0.08 mag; 82.3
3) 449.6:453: -0.08 mag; 81.4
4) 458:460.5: -0.04 mag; 80.1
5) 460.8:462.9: -0.08 mag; 82.9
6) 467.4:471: -0.04 mag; 82.1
